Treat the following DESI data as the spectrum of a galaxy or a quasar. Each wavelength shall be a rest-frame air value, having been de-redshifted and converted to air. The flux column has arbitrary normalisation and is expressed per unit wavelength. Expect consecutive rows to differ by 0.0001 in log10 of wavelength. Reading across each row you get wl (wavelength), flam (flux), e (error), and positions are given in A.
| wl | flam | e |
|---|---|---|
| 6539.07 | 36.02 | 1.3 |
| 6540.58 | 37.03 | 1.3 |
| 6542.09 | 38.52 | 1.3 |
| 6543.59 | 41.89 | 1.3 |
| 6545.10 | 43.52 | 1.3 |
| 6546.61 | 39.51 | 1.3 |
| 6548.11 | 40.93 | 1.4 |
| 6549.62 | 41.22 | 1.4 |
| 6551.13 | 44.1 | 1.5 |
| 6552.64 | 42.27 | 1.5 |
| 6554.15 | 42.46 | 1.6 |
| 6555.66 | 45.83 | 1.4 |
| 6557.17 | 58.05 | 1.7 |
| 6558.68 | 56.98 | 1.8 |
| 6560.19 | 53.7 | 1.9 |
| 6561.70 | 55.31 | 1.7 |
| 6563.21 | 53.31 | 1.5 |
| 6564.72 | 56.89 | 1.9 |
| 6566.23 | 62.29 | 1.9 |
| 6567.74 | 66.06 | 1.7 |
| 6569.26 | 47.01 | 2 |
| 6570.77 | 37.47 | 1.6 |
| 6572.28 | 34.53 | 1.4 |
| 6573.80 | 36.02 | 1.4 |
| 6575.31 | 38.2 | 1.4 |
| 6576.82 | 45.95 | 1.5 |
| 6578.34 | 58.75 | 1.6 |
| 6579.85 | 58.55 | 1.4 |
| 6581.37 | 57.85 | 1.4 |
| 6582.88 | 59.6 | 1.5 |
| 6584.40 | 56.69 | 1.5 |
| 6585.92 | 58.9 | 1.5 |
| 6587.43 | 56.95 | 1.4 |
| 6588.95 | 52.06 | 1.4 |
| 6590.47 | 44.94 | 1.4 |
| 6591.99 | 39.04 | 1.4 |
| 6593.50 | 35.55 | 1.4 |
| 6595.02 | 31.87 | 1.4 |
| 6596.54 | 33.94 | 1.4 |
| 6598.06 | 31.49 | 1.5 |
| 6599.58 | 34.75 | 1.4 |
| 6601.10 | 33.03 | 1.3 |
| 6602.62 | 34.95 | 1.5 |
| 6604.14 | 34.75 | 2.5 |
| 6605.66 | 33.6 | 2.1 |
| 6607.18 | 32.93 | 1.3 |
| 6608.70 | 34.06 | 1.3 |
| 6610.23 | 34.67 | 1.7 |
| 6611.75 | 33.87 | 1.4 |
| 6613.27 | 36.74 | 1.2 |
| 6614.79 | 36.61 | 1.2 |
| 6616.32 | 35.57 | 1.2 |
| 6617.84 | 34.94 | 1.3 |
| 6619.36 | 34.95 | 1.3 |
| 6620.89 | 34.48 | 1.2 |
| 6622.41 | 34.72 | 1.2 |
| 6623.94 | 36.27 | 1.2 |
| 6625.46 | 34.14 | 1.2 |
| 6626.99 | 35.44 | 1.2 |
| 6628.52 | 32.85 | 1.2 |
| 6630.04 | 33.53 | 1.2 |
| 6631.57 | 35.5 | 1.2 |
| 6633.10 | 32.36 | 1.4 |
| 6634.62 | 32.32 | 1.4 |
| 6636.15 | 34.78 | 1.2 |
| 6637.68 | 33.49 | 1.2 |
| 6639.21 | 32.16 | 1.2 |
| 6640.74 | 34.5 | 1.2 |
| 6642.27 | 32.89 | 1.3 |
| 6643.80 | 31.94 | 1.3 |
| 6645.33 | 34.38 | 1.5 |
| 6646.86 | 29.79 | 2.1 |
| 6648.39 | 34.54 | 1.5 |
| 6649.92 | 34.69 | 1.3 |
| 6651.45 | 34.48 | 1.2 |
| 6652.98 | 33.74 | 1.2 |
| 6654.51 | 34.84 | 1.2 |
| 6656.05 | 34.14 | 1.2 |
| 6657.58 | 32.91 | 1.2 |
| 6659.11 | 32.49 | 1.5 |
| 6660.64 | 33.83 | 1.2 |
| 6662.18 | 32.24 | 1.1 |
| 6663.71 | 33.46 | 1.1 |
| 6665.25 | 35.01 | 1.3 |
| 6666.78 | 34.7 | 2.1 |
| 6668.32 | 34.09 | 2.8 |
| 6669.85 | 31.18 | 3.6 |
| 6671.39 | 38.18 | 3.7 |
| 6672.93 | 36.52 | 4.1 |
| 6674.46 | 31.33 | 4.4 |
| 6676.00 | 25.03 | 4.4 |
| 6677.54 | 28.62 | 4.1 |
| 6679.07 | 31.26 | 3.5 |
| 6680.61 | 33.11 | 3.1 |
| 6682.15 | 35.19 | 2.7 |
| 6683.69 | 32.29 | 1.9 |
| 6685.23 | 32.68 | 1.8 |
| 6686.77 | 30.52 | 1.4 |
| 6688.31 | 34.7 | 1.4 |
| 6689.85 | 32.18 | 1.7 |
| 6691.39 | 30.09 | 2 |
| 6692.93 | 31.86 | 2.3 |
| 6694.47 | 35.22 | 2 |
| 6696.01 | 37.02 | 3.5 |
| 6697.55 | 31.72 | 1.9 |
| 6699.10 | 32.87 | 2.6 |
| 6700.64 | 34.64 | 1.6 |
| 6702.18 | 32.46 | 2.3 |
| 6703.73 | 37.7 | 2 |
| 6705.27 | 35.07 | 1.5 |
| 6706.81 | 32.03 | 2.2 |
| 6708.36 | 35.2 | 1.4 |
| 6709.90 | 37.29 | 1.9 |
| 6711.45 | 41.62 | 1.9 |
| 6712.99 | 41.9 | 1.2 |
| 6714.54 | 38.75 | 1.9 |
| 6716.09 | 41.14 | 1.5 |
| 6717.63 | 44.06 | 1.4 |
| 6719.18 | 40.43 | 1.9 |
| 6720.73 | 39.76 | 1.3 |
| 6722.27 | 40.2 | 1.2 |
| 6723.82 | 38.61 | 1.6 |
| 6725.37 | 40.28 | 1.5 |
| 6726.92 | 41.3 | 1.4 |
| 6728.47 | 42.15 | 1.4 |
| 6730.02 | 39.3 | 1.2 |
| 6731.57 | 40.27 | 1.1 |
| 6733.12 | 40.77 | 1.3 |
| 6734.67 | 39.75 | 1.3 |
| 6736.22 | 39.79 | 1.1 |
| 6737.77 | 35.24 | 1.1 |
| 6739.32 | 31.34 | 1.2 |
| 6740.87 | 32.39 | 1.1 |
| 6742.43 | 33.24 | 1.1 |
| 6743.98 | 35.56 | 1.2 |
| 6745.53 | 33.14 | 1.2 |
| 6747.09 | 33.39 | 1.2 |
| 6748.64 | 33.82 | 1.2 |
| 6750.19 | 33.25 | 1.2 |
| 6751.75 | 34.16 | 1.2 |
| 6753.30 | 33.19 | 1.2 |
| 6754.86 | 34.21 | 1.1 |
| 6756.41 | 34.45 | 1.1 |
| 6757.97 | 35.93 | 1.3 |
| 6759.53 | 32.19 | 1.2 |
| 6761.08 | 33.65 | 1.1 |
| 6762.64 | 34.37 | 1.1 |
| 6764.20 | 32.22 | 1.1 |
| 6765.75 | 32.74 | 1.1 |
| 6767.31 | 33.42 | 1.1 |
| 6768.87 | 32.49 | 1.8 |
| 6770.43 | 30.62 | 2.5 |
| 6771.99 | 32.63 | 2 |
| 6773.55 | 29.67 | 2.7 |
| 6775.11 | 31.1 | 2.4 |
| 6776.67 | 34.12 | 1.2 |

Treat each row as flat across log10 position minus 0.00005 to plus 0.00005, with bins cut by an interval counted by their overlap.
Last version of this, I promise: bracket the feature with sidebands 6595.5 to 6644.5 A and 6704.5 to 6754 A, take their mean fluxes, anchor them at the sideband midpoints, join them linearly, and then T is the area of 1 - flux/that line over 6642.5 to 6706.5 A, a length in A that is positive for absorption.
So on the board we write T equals 4.56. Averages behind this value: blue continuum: 34.1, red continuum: 37.5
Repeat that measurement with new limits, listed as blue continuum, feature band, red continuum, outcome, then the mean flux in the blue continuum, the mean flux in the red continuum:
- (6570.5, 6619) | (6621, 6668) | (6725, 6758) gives 6.8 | 41.2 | 36.2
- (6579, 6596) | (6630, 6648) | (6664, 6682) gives 2.9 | 50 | 32.7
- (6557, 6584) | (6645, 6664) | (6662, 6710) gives 2.4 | 52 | 33.3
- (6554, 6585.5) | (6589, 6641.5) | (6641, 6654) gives 7.6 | 51.8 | 33.4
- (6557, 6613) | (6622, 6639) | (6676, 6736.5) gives 3.2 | 45.3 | 36.3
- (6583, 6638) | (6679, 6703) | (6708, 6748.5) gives 3.1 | 37.4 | 38.3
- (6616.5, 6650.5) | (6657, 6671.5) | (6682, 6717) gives 0.3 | 33.9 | 35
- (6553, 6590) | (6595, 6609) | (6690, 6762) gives 4.4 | 51.9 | 36.3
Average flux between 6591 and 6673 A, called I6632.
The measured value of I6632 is 34.2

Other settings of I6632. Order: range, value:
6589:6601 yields 36.7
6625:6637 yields 33.8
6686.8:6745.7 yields 36.8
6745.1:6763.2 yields 33.8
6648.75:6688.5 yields 33.1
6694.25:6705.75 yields 34.5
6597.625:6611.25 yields 33.9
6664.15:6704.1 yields 33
